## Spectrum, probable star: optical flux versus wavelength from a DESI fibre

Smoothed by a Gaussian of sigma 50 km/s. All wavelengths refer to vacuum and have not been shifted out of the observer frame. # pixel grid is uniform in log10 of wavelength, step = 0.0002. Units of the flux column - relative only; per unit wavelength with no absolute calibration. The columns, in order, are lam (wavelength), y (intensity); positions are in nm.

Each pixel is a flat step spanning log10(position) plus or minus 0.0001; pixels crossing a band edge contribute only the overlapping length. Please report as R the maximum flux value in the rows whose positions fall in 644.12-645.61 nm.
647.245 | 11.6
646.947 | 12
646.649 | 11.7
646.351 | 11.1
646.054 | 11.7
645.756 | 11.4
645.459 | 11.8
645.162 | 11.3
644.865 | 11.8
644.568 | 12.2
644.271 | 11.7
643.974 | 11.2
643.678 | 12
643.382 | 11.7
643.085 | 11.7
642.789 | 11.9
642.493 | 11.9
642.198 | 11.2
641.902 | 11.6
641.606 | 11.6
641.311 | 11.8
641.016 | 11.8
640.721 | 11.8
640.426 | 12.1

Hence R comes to 12.2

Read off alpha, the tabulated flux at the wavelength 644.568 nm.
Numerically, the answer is 12.2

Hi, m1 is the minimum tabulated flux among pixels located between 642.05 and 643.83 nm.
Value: 11.2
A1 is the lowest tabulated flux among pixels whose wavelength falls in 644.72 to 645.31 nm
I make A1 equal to 11.3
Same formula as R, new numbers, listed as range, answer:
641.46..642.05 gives 11.6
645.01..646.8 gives 11.8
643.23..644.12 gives 12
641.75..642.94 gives 11.9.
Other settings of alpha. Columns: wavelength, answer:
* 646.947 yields 12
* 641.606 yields 11.6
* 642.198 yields 11.2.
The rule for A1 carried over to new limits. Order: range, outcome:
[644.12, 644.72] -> 11.7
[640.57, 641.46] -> 11.8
